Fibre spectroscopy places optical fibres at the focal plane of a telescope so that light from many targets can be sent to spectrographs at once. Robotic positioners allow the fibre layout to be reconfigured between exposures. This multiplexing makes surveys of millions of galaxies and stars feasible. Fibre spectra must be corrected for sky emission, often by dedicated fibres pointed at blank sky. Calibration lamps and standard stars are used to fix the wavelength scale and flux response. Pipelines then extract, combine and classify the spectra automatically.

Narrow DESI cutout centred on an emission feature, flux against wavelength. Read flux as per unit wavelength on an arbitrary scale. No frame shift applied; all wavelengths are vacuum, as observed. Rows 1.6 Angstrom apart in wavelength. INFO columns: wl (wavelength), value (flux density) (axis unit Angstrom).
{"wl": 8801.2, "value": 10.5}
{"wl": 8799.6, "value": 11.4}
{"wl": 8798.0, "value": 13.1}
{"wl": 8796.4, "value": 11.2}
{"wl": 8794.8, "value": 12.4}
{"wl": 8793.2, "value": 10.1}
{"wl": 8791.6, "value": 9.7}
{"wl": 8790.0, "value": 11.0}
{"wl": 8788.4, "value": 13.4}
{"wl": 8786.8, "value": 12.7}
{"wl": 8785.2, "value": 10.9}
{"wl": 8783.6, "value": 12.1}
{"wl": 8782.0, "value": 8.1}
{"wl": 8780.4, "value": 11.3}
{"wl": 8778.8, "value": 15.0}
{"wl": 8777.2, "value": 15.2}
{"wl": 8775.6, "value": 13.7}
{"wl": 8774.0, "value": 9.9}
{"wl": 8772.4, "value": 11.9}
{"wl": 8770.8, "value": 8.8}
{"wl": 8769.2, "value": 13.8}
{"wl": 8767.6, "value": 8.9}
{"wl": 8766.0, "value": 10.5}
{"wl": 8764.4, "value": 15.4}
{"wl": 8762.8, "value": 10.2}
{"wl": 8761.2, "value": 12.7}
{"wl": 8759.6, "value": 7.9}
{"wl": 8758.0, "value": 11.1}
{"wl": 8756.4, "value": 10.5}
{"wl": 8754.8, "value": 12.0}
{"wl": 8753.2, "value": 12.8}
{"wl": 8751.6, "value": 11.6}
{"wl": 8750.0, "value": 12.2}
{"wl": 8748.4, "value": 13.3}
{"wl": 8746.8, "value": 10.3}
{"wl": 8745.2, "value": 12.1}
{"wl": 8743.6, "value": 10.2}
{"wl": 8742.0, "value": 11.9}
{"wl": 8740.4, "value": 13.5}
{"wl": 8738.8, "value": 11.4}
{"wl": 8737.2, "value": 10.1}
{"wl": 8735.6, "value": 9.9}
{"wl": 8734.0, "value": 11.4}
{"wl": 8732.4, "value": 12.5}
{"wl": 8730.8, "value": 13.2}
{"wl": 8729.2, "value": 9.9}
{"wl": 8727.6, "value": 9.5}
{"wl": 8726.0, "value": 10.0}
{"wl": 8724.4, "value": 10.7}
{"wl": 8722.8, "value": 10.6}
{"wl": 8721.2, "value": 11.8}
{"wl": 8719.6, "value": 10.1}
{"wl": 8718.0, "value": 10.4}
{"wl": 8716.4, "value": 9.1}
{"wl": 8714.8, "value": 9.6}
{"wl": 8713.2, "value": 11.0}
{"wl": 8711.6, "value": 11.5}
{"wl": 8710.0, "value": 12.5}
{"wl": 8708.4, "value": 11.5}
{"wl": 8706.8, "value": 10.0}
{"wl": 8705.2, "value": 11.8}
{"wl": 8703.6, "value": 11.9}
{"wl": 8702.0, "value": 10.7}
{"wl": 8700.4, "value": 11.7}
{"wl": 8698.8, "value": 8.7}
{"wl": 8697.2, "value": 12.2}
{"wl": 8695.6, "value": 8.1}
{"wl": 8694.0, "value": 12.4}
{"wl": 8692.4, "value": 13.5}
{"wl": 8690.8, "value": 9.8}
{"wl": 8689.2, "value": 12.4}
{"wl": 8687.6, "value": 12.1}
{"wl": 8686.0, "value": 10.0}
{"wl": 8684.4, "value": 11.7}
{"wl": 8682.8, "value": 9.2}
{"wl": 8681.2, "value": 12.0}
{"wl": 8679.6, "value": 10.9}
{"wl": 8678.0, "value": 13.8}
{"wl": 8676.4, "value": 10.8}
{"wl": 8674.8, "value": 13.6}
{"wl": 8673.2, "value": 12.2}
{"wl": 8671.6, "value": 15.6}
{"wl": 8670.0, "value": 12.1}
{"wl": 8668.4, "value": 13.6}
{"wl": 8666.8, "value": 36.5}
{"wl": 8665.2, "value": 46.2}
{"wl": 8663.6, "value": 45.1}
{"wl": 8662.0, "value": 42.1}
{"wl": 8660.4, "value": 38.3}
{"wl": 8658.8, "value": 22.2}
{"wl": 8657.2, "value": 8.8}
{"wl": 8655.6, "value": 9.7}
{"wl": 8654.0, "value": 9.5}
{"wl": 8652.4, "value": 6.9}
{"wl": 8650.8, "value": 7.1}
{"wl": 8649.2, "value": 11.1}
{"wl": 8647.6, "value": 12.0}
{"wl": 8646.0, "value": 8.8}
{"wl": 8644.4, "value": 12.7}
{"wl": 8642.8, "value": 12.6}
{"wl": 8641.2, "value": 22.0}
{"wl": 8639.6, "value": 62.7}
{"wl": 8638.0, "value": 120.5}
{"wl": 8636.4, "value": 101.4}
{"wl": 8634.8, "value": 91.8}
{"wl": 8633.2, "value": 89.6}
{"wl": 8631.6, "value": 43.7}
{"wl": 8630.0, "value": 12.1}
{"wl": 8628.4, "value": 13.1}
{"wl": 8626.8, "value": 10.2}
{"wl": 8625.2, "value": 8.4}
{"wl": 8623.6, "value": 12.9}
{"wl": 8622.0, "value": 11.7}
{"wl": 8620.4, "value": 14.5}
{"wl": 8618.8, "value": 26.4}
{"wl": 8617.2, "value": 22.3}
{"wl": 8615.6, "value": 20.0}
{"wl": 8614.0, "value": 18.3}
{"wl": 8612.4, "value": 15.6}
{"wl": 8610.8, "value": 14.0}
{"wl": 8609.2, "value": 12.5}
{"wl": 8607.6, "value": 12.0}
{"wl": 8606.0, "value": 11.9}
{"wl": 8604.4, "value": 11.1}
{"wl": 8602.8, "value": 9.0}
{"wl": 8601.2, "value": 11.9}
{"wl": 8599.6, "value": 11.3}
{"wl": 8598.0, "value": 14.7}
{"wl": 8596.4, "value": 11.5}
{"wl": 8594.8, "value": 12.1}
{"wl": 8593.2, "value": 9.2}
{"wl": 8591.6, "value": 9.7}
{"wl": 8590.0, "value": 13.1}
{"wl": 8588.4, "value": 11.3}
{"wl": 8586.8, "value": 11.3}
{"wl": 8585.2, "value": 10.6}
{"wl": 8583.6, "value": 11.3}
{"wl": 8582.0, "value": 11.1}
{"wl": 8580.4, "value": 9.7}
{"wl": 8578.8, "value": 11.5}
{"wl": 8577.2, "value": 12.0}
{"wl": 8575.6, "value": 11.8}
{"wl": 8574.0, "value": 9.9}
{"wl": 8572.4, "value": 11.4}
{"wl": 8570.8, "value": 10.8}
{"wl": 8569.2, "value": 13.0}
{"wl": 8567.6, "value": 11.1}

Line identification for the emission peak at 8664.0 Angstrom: [N II]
